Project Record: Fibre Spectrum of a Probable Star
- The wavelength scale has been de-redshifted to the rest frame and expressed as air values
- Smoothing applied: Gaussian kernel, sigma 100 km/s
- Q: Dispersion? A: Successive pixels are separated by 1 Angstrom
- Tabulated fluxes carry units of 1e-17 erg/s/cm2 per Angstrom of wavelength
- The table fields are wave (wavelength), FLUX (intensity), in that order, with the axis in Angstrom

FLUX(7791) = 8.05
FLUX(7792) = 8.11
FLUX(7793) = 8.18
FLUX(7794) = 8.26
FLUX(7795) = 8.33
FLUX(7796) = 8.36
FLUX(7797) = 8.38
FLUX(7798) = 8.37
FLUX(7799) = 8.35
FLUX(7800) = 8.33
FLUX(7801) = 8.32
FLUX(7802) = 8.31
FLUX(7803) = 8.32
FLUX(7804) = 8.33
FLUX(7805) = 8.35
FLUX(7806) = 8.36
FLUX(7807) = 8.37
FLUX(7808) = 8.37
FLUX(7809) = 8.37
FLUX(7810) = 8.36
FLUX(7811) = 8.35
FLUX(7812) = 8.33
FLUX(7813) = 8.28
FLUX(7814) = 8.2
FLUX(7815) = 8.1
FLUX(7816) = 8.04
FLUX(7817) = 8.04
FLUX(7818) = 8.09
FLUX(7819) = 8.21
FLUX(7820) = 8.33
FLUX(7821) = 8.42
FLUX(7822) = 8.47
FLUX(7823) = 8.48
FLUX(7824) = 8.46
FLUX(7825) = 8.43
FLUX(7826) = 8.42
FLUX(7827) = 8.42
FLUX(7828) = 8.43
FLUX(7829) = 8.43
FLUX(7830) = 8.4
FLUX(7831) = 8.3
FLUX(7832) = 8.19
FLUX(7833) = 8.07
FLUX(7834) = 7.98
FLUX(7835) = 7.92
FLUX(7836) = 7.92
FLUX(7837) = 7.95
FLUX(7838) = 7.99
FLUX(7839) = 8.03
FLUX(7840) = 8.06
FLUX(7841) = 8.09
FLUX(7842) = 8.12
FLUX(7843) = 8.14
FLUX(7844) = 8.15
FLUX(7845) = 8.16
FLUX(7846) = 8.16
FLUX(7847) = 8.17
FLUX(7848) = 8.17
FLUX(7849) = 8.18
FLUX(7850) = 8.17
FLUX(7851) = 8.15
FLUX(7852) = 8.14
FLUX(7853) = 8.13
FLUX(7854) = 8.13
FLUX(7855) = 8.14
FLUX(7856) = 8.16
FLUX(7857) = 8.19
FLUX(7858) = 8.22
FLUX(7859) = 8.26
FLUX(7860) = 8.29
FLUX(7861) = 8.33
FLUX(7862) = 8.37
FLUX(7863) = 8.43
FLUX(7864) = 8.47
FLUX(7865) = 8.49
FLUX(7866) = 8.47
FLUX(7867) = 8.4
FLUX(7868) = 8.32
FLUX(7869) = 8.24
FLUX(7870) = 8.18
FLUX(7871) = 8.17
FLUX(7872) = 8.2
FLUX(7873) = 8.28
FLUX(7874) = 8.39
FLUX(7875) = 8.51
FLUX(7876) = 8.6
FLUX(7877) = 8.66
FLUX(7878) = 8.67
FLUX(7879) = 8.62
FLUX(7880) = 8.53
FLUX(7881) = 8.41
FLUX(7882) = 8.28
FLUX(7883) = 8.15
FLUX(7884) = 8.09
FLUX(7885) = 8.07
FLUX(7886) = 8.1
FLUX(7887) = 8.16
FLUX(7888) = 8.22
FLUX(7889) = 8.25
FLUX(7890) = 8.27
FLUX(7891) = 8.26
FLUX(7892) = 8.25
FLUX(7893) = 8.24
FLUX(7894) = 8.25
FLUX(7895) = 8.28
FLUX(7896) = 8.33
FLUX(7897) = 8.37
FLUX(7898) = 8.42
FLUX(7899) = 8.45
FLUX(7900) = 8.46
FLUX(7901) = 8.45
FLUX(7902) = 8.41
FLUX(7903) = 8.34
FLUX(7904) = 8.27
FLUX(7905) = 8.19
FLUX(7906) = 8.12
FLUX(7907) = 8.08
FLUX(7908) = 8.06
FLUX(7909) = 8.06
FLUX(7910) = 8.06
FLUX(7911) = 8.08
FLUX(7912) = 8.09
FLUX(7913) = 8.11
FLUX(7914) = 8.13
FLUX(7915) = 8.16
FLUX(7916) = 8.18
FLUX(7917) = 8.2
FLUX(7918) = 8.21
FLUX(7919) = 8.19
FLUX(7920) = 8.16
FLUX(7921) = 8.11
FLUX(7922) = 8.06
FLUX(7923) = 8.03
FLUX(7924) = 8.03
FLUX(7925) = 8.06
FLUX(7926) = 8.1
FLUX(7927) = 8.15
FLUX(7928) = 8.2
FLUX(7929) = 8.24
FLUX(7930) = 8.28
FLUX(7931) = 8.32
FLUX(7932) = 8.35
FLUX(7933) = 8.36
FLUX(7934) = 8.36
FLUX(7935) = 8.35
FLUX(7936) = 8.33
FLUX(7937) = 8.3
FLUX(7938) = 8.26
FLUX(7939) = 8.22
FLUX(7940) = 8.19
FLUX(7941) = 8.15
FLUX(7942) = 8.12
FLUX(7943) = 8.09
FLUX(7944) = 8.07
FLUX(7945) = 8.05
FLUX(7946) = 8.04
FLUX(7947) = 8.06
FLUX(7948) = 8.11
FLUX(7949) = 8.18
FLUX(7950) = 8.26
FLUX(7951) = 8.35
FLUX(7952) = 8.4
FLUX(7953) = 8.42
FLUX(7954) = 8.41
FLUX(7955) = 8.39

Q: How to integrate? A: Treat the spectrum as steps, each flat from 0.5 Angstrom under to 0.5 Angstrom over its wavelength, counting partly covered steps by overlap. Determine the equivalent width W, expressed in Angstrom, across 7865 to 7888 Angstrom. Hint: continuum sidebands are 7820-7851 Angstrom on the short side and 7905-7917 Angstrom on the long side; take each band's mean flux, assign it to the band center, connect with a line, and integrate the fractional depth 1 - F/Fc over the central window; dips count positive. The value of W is -0.5 Angstrom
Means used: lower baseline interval 8.21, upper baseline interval 8.11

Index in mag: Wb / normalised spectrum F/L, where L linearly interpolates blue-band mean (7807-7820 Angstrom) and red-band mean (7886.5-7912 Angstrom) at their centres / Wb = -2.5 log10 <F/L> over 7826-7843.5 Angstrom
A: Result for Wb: 0.012 mag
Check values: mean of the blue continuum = 8.24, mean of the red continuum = 8.25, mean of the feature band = 8.15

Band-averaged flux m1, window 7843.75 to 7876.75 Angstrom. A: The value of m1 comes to 8.27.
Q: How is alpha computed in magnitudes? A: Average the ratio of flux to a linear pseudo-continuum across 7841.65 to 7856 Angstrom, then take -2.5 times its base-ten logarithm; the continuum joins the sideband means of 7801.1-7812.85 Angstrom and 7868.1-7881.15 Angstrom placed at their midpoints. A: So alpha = 0.03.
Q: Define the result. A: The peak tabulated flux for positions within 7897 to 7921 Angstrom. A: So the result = 8.46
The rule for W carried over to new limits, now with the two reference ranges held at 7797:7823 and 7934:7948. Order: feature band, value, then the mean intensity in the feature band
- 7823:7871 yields 0.2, 8.22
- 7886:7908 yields -0.2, 8.28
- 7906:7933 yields 0.2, 8.15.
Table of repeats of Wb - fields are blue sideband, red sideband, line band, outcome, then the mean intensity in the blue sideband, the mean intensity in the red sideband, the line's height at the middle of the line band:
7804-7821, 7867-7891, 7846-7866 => 0.01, 8.27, 8.32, 8.3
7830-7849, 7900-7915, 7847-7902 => -0.02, 8.1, 8.18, 8.14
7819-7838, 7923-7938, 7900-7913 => 0.01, 8.27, 8.24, 8.25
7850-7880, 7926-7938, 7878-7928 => 0.01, 8.33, 8.29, 8.31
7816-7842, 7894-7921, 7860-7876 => -0.02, 8.22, 8.22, 8.22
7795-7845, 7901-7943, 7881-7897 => 0.00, 8.25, 8.19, 8.21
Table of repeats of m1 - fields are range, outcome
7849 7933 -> 8.25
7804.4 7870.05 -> 8.24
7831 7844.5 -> 8.06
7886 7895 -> 8.23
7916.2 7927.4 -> 8.12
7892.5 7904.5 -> 8.36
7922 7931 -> 8.14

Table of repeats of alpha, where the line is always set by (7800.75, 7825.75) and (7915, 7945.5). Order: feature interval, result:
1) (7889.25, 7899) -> -0.01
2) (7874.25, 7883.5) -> -0.03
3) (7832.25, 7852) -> 0.03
